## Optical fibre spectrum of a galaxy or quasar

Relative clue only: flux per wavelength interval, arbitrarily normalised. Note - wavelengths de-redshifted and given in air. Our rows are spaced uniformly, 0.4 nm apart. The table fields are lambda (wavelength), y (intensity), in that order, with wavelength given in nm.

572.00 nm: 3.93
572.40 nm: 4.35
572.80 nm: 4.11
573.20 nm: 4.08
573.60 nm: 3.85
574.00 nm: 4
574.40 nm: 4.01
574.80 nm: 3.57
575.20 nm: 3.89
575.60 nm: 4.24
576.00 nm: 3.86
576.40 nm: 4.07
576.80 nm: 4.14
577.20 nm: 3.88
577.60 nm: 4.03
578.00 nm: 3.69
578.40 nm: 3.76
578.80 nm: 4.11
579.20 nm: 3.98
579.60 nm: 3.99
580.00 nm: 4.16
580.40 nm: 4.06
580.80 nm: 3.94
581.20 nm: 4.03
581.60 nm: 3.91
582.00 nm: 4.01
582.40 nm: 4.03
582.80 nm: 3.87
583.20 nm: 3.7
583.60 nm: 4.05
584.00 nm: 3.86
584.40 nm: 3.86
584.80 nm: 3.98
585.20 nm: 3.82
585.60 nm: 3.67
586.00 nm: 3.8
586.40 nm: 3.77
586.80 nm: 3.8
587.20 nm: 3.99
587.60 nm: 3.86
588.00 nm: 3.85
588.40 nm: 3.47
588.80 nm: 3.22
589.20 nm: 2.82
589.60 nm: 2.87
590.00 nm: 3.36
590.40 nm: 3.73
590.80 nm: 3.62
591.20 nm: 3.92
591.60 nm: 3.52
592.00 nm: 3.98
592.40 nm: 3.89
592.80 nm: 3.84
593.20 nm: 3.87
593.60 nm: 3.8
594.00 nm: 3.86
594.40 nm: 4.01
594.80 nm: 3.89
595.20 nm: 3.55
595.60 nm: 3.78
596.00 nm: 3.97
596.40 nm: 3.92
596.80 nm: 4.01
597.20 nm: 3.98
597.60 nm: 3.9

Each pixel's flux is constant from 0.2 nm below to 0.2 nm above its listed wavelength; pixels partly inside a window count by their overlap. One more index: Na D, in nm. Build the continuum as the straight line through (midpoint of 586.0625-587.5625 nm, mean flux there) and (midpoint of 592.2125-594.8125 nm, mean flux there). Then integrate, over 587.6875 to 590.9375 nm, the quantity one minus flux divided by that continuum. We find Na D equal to 0.40 nm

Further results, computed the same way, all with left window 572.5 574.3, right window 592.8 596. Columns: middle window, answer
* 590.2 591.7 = 0.060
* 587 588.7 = 0.059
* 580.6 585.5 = 0.028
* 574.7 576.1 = 0.033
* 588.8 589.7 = 0.222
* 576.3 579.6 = 0.025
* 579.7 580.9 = -0.028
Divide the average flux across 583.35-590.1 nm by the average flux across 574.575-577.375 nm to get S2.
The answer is 0.92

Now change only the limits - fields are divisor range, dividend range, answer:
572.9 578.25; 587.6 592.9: 0.90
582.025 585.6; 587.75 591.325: 0.88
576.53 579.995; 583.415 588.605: 0.97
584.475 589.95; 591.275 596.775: 1.07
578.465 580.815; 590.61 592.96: 0.94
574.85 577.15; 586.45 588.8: 0.94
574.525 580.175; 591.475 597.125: 0.98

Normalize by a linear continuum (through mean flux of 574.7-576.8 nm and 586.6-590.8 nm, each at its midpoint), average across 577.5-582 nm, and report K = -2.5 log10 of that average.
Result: -0.04 mag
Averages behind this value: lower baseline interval 3.96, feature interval 3.97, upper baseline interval 3.5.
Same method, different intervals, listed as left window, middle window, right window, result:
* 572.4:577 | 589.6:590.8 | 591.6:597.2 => 0.133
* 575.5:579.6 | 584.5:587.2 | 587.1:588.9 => -0.022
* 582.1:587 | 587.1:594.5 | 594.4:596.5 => 0.057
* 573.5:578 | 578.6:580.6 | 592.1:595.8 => -0.037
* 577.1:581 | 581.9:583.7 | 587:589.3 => -0.034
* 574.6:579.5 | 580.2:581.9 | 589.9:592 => -0.035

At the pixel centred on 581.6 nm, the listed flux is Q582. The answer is 3.91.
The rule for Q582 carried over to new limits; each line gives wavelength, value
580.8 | 3.94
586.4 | 3.77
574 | 4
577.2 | 3.88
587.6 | 3.86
